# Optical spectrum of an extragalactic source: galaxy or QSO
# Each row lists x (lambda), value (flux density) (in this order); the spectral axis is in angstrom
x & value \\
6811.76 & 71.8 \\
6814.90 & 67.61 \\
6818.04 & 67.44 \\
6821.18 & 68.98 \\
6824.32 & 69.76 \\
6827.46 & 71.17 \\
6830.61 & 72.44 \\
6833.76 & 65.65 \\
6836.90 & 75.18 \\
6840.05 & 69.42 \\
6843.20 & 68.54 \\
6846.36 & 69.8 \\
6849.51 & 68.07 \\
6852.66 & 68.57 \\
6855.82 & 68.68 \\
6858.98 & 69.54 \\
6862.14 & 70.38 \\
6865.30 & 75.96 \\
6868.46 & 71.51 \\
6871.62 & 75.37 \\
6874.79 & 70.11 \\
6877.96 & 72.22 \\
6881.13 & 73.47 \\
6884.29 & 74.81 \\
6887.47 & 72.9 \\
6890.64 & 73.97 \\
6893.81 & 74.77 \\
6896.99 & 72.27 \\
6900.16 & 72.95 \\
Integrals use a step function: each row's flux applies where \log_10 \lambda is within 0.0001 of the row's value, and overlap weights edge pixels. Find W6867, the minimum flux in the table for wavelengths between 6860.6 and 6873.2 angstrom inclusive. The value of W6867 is 70.38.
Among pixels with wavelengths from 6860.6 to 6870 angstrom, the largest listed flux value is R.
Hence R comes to 75.96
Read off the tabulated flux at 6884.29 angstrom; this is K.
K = 74.81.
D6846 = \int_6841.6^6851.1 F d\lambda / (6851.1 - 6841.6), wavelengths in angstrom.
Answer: 68.8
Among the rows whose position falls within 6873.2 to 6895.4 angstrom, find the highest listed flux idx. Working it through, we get 74.81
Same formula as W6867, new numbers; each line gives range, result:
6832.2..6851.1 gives 65.65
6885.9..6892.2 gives 72.9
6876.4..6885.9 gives 72.22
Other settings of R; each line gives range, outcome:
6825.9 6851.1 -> 75.18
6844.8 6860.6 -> 69.8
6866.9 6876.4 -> 75.37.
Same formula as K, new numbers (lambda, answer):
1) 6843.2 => 68.54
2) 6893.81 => 74.77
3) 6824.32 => 69.76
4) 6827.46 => 71.17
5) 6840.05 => 69.42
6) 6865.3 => 75.96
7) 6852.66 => 68.57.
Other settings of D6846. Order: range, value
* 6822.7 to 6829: 70.5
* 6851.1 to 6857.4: 68.6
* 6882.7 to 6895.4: 74.1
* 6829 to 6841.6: 70.7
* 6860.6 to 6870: 72.7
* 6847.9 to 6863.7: 69.1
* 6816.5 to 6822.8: 68.3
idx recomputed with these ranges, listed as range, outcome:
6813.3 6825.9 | 69.76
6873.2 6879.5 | 72.22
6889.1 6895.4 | 74.77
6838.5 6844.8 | 69.42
